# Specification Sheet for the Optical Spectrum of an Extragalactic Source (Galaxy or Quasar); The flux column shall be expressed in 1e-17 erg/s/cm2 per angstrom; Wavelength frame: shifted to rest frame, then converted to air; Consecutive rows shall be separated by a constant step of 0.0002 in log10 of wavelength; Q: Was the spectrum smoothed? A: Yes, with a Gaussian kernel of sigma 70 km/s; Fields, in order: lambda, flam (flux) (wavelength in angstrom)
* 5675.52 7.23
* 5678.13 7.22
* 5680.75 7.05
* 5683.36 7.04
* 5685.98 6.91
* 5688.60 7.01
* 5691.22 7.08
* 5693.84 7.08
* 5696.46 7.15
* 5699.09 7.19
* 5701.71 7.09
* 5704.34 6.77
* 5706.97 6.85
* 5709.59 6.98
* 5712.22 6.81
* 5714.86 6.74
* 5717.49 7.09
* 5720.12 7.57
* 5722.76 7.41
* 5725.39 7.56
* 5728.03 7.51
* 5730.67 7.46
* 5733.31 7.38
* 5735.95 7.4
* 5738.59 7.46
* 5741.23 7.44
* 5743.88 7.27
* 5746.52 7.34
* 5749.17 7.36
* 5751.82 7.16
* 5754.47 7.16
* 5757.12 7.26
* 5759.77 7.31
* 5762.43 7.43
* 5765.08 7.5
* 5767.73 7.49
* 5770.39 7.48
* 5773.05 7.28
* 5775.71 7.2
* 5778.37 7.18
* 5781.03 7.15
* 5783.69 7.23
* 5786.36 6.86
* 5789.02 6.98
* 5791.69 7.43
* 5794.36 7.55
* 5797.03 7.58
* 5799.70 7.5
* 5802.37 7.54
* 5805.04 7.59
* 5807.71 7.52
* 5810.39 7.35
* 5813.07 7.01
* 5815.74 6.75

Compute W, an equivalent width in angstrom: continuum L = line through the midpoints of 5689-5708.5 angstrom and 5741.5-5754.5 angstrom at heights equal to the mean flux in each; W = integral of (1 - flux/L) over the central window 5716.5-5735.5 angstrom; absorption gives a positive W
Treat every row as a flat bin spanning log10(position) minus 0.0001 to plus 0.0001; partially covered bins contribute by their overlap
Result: -0.7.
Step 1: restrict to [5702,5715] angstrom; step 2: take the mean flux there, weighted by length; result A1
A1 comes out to 6.86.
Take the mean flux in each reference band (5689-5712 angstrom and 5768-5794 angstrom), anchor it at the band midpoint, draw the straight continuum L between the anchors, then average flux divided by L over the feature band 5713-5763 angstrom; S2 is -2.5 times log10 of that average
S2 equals -0.03 mag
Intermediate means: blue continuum 7.01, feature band 7.32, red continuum 7.22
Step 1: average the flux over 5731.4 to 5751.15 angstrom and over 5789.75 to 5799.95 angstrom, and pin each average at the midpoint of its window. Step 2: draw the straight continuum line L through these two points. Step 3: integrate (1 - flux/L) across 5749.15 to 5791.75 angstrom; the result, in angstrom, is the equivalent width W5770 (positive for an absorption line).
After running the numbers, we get 1.02 angstrom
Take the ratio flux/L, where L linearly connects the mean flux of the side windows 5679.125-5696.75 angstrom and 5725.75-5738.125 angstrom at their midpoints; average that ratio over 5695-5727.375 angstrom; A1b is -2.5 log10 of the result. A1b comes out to 0.02 mag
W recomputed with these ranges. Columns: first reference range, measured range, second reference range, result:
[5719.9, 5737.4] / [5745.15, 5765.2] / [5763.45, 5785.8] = 0.18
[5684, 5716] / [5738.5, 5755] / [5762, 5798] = -0.33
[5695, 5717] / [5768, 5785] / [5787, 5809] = 0.14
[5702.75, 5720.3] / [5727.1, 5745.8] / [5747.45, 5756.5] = -0.78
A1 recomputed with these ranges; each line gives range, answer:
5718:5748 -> 7.43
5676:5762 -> 7.19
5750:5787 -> 7.27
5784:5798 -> 7.26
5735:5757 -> 7.32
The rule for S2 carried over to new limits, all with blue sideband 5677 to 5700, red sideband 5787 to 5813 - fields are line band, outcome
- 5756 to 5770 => -0.02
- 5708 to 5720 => 0.03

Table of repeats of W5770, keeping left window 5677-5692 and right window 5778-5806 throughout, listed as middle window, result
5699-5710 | 0.23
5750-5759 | 0.03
